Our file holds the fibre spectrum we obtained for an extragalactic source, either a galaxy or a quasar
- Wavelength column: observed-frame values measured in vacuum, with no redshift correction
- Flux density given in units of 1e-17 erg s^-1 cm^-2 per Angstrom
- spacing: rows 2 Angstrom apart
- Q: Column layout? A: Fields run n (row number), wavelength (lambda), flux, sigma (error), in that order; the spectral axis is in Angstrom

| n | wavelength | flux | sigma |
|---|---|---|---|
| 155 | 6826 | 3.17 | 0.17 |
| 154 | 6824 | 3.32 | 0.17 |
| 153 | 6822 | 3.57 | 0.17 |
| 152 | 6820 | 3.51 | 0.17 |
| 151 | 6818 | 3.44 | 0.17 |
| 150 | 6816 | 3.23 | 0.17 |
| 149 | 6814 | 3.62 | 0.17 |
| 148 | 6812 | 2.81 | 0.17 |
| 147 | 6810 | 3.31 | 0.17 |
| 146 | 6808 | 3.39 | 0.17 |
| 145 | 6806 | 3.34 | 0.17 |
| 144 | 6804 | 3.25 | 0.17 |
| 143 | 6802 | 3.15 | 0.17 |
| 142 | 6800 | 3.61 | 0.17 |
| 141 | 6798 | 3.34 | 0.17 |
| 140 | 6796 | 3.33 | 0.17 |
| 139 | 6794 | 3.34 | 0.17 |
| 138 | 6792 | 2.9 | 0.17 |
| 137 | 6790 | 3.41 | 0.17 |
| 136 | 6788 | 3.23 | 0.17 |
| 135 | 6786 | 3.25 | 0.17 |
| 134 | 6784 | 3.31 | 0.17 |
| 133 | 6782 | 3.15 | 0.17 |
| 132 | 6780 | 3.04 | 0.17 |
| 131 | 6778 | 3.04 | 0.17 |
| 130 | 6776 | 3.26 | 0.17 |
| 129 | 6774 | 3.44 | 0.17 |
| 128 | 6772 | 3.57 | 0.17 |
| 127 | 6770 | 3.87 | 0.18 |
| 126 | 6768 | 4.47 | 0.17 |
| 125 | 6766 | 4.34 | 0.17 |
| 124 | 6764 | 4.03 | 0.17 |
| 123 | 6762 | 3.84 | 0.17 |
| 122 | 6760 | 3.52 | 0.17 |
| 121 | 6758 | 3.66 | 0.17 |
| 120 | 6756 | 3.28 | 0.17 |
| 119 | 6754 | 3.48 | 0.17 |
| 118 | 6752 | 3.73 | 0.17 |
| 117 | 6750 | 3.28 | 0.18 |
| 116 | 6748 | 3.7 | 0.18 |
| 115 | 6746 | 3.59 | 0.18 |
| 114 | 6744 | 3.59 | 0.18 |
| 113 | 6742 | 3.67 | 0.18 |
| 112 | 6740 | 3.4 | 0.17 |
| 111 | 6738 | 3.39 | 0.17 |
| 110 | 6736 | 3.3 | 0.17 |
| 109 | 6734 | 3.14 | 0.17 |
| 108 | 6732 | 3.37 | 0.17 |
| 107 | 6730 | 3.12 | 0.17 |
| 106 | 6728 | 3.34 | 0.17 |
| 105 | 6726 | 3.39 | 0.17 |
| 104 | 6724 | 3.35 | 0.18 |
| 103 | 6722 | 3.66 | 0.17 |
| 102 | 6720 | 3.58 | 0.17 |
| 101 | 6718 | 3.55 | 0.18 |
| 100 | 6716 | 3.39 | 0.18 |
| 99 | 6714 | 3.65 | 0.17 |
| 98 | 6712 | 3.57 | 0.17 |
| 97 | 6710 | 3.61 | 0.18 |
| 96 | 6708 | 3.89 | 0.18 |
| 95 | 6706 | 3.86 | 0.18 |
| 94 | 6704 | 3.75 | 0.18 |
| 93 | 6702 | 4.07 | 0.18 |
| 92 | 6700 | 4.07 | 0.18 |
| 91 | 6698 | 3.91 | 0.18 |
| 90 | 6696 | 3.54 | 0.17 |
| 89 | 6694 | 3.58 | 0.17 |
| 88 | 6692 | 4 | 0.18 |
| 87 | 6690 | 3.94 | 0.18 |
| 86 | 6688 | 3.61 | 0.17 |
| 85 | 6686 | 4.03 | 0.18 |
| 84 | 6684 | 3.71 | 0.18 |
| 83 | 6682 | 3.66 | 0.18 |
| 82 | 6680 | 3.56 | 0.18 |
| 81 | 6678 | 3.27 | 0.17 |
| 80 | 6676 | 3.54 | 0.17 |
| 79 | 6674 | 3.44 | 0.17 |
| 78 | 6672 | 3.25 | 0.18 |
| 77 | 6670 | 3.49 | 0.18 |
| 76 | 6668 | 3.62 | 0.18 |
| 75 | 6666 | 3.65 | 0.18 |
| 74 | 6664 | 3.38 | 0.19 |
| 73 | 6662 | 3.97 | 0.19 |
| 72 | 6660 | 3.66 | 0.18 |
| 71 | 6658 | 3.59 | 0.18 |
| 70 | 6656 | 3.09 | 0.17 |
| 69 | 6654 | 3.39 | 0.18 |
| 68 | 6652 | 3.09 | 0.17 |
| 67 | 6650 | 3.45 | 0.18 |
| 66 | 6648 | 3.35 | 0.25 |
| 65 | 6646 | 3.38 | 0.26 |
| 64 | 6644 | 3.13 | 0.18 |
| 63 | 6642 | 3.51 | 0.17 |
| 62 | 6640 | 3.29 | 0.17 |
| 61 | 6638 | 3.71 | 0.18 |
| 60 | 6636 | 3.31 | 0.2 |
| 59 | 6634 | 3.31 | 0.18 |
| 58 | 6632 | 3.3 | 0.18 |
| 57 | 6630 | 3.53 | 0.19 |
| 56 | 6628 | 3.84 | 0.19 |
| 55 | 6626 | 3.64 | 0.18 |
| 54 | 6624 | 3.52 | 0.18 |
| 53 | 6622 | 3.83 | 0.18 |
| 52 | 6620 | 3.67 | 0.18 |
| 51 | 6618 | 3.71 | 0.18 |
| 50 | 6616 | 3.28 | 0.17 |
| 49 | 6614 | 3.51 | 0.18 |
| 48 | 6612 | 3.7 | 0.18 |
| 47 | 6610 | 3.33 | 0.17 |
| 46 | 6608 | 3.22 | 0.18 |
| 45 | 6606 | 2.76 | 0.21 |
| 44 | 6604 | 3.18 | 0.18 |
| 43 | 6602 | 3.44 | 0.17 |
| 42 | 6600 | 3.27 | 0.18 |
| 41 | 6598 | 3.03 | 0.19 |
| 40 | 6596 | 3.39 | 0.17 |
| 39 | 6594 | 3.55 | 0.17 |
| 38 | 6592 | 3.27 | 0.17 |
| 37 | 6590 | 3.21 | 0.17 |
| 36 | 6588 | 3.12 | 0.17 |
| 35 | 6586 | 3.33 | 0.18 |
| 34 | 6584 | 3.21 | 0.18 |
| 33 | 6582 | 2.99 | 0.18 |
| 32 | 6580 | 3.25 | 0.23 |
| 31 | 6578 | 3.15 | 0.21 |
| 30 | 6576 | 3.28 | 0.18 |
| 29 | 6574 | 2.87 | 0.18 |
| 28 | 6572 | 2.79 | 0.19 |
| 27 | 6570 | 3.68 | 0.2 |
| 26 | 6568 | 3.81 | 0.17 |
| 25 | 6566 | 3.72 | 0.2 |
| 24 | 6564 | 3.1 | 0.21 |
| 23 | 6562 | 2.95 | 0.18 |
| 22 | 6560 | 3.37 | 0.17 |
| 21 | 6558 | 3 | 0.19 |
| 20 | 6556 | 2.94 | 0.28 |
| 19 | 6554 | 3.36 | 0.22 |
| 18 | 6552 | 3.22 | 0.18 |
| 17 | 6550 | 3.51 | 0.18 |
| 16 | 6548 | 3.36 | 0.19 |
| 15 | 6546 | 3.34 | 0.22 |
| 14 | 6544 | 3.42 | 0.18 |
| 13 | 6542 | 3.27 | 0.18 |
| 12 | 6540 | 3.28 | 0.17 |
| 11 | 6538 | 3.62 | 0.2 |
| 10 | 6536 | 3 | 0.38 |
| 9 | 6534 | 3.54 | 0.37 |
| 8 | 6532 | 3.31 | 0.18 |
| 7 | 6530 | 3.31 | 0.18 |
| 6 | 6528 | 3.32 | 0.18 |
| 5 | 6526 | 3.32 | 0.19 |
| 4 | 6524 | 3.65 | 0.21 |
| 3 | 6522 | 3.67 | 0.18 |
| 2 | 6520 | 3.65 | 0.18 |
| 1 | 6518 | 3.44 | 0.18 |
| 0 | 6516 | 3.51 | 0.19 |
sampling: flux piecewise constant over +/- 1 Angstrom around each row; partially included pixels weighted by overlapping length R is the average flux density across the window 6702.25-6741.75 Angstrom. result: 3.5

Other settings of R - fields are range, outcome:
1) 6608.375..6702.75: 3.56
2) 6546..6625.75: 3.31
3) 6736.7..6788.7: 3.54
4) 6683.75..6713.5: 3.81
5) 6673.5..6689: 3.61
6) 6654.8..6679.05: 3.5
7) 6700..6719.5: 3.72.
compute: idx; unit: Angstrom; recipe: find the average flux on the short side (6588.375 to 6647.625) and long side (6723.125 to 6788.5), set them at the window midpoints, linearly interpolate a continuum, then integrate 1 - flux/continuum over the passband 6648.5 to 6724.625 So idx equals -3.7 Angstrom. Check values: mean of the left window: 3.4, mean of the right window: 3.49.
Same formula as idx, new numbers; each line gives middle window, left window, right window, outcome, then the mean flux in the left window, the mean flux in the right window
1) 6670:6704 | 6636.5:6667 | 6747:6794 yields -2.3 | 3.44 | 3.51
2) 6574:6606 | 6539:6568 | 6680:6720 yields 1.8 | 3.29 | 3.75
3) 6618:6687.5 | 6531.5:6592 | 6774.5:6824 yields -5.0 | 3.27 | 3.29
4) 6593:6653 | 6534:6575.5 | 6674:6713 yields 1.7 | 3.29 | 3.74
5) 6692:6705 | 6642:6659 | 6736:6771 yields -1.3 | 3.32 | 3.69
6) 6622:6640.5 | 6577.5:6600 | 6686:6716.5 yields -0.4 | 3.23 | 3.78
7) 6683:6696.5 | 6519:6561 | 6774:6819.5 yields -1.9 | 3.36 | 3.27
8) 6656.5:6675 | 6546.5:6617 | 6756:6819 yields -1.2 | 3.26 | 3.43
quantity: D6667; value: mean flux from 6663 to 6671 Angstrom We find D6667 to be 3.54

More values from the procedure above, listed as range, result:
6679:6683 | 3.61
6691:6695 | 3.79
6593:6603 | 3.34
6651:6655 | 3.24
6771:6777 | 3.42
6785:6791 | 3.3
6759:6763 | 3.68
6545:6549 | 3.35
